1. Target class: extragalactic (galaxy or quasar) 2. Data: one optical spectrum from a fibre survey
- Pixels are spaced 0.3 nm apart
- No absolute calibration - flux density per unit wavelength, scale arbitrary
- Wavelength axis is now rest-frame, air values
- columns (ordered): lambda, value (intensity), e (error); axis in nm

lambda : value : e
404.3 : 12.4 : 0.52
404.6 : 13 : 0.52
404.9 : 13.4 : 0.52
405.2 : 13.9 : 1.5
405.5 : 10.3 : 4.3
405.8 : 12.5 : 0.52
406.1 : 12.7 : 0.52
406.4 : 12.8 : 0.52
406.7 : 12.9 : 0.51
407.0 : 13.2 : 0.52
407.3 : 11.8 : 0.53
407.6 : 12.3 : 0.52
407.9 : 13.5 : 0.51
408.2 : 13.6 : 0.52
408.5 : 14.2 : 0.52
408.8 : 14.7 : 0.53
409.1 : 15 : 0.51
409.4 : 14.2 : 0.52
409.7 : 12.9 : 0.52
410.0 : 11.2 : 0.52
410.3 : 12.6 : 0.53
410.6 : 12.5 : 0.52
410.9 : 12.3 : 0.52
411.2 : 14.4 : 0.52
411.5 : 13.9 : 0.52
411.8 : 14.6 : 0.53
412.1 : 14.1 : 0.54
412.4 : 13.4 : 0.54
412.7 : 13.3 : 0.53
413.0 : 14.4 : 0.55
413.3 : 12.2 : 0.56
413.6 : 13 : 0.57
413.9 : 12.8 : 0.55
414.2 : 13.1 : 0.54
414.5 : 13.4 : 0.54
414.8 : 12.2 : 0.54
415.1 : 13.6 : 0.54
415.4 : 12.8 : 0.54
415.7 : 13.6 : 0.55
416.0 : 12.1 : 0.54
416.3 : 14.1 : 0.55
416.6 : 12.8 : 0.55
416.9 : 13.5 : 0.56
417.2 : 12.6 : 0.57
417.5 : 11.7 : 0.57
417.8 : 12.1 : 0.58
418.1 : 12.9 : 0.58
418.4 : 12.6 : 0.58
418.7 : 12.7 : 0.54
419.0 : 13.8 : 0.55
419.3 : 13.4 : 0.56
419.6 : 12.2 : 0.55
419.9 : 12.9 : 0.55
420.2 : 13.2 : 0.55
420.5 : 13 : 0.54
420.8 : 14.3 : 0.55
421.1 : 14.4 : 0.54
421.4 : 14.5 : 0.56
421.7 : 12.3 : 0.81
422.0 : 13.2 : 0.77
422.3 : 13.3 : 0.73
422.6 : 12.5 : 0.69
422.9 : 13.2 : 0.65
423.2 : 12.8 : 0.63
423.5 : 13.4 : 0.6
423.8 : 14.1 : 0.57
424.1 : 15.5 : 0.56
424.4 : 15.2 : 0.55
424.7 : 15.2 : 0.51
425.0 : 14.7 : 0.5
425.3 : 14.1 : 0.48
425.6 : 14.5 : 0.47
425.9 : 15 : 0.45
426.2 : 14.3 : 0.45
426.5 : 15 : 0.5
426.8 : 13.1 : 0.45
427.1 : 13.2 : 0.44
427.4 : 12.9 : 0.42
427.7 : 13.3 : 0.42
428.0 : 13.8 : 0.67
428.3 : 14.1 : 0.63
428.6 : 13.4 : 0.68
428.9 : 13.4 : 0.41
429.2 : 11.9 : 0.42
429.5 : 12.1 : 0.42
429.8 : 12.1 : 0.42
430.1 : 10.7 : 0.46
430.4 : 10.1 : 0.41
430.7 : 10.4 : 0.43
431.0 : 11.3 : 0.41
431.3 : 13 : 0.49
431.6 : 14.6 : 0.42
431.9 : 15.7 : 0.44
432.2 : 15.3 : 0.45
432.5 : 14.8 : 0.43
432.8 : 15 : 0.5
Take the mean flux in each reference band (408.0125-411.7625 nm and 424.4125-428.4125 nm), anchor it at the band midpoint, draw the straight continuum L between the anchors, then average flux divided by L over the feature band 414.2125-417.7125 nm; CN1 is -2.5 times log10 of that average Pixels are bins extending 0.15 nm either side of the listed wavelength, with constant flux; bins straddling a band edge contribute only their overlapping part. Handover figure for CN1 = 0.06 mag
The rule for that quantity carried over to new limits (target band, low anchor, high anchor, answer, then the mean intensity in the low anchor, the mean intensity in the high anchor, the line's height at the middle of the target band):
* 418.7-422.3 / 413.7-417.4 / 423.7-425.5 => 0.05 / 13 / 14.8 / 14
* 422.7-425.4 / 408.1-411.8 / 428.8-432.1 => -0.12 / 13.5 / 12.3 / 12.7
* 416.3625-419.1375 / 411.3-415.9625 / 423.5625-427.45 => 0.08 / 13.3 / 14.4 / 13.7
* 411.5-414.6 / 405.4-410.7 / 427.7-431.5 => -0.05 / 13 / 12.3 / 12.8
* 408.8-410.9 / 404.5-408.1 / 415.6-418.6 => -0.03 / 12.7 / 12.8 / 12.7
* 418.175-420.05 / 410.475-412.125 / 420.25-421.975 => 0.06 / 13.6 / 13.6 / 13.6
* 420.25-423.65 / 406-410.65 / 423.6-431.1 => 0.00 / 13.1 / 13.3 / 13.3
